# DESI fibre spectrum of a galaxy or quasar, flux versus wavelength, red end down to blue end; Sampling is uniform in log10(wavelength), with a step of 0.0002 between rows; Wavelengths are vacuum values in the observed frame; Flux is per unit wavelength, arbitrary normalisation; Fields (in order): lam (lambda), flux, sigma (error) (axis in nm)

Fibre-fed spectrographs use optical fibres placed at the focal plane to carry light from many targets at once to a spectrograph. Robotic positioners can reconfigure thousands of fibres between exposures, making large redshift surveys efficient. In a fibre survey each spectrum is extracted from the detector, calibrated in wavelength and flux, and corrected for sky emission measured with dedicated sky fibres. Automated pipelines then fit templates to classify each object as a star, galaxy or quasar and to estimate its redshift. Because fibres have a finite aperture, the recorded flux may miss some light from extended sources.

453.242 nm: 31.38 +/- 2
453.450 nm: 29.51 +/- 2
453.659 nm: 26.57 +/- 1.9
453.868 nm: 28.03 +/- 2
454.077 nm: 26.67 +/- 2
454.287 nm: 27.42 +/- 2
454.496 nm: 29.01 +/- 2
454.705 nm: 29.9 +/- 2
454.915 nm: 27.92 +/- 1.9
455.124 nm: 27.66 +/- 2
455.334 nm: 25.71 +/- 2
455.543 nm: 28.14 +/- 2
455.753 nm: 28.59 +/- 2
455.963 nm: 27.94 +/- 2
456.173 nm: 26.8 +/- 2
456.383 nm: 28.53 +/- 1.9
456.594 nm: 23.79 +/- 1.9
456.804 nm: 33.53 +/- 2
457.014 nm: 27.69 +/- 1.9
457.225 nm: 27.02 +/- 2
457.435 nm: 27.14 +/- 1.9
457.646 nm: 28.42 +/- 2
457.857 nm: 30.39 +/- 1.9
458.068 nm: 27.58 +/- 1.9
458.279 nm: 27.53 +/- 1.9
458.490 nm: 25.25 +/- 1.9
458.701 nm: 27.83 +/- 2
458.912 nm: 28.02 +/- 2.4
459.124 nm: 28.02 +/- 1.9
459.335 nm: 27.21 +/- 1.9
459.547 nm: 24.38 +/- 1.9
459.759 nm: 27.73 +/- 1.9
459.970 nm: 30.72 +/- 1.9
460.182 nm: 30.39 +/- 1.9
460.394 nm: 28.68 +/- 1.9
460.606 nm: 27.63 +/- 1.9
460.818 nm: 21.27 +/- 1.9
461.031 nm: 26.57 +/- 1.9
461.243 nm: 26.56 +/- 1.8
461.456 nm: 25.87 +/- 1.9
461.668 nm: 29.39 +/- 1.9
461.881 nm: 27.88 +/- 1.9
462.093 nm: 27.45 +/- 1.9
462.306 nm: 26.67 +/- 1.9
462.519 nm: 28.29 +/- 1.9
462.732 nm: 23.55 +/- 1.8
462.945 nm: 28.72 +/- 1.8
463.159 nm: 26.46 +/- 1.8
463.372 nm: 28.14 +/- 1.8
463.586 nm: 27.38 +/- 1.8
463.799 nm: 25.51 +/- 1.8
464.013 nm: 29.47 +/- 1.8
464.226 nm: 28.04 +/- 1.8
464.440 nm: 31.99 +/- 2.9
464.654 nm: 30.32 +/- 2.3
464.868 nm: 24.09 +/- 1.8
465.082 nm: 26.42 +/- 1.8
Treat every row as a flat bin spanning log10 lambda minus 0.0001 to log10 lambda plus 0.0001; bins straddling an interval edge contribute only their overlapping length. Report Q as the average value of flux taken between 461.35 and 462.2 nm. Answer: 27.7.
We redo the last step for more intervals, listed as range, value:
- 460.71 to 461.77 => 25.9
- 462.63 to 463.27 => 26.3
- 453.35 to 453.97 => 28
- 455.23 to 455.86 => 27.5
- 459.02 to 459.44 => 27.6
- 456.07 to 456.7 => 26.4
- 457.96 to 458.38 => 27.6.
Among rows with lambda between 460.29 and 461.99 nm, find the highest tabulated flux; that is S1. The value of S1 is 29.39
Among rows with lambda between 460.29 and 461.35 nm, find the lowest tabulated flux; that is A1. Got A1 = 21.27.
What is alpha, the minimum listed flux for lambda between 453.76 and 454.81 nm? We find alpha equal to 26.67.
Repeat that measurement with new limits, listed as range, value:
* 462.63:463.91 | 23.55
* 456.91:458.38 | 27.02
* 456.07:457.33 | 23.79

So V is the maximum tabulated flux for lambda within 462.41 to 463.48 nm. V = 28.72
